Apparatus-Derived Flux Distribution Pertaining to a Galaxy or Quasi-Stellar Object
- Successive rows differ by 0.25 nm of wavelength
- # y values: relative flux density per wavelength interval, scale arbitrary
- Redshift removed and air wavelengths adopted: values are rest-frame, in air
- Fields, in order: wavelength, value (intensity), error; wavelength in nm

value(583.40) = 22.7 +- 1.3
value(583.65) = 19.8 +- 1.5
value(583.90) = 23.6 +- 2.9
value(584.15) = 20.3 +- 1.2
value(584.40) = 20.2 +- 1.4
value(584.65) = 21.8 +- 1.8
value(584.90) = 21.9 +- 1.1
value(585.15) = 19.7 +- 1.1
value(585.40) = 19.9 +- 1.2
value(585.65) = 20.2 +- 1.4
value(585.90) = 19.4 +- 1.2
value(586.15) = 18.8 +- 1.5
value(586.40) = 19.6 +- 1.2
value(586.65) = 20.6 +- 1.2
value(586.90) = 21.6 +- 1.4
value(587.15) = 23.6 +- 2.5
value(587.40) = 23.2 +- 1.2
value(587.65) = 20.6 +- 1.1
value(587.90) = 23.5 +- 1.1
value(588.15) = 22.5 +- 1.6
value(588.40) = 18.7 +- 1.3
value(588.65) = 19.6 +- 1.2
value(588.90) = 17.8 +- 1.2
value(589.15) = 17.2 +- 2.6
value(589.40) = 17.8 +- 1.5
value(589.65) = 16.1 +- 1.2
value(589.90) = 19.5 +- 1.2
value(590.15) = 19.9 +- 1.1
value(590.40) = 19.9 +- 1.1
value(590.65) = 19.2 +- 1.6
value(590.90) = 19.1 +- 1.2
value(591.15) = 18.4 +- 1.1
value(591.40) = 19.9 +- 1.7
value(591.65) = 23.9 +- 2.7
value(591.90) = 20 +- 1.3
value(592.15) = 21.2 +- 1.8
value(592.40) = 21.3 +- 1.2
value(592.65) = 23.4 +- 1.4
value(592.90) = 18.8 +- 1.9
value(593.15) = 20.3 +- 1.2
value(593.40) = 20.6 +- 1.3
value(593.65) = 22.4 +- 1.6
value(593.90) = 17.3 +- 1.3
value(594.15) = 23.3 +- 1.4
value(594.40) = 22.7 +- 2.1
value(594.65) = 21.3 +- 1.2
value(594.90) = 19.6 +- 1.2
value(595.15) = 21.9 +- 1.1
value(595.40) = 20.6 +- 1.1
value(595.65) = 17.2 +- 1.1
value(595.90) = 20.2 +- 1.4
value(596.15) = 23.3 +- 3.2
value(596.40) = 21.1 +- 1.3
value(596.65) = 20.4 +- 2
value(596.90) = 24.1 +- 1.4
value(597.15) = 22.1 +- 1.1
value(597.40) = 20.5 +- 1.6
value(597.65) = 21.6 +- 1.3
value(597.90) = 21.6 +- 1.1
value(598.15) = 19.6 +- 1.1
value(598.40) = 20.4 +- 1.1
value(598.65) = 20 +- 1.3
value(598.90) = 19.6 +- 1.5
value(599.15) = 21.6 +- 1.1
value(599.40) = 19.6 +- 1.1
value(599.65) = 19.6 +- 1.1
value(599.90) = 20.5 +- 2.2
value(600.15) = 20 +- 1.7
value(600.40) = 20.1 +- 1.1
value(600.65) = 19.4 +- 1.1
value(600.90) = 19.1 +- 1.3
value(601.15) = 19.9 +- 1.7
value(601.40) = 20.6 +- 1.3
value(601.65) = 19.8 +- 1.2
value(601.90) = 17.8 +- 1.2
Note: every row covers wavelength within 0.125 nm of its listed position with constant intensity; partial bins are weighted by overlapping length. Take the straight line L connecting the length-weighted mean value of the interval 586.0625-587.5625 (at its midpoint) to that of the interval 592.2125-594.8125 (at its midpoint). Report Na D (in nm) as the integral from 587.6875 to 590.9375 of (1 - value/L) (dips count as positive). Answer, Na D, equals 0.29 nm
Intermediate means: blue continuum 21.3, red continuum 21.1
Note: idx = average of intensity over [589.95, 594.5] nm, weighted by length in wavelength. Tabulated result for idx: 20.6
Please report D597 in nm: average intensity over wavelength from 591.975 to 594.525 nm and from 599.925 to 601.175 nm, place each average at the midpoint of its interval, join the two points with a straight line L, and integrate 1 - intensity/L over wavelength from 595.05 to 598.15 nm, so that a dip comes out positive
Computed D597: -0.10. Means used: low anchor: 21.1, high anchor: 19.7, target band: 21.1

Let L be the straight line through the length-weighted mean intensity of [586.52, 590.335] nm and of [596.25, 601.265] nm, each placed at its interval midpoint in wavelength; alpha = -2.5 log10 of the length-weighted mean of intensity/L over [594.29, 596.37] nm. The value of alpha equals -0.02 mag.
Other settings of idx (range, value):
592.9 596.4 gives 20.8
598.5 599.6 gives 20.2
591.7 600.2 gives 20.8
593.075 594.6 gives 21.1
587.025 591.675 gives 19.9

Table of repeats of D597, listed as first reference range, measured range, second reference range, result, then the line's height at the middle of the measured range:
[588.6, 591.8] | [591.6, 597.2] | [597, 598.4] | -0.26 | 20.2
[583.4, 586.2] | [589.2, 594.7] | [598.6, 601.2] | 0.02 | 20.3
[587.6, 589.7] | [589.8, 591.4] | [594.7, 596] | 0.01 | 19.6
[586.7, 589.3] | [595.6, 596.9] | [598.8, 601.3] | -0.05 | 20.2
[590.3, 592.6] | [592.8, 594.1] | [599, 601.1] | 0.01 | 20.3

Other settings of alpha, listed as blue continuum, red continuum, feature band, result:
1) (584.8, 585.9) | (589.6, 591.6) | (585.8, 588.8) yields -0.06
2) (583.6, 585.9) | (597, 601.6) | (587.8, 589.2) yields 0.04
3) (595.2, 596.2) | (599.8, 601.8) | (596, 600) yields -0.05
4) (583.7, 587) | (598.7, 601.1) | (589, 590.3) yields 0.13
